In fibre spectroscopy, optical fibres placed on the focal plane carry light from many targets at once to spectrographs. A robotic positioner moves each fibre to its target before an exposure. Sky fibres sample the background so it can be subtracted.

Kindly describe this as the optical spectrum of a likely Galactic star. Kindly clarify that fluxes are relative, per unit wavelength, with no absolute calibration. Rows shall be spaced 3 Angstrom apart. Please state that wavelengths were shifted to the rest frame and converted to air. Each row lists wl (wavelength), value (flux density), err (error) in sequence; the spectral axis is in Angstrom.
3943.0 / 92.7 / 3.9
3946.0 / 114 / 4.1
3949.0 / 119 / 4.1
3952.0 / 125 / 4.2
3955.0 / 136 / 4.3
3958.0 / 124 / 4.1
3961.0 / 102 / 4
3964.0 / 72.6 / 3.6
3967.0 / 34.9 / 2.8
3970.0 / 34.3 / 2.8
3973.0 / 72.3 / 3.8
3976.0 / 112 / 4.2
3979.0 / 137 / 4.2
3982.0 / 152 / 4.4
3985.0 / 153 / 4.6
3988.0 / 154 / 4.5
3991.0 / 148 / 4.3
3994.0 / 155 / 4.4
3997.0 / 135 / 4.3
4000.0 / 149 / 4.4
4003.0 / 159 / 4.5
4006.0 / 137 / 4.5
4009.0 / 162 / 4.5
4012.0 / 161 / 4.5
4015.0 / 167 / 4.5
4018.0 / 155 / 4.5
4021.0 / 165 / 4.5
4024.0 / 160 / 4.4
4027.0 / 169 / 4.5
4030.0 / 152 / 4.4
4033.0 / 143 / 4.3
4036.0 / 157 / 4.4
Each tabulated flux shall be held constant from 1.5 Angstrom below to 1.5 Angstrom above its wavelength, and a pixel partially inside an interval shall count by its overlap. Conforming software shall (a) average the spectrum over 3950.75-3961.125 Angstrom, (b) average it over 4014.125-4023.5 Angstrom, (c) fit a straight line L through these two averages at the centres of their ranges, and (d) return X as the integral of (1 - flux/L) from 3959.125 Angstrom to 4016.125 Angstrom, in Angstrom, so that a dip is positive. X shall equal 7.5 Angstrom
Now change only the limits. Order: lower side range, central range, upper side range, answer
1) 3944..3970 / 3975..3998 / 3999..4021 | -2.3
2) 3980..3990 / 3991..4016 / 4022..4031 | 0.6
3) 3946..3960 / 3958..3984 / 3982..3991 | 8.8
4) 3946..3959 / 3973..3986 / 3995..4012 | 0.7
